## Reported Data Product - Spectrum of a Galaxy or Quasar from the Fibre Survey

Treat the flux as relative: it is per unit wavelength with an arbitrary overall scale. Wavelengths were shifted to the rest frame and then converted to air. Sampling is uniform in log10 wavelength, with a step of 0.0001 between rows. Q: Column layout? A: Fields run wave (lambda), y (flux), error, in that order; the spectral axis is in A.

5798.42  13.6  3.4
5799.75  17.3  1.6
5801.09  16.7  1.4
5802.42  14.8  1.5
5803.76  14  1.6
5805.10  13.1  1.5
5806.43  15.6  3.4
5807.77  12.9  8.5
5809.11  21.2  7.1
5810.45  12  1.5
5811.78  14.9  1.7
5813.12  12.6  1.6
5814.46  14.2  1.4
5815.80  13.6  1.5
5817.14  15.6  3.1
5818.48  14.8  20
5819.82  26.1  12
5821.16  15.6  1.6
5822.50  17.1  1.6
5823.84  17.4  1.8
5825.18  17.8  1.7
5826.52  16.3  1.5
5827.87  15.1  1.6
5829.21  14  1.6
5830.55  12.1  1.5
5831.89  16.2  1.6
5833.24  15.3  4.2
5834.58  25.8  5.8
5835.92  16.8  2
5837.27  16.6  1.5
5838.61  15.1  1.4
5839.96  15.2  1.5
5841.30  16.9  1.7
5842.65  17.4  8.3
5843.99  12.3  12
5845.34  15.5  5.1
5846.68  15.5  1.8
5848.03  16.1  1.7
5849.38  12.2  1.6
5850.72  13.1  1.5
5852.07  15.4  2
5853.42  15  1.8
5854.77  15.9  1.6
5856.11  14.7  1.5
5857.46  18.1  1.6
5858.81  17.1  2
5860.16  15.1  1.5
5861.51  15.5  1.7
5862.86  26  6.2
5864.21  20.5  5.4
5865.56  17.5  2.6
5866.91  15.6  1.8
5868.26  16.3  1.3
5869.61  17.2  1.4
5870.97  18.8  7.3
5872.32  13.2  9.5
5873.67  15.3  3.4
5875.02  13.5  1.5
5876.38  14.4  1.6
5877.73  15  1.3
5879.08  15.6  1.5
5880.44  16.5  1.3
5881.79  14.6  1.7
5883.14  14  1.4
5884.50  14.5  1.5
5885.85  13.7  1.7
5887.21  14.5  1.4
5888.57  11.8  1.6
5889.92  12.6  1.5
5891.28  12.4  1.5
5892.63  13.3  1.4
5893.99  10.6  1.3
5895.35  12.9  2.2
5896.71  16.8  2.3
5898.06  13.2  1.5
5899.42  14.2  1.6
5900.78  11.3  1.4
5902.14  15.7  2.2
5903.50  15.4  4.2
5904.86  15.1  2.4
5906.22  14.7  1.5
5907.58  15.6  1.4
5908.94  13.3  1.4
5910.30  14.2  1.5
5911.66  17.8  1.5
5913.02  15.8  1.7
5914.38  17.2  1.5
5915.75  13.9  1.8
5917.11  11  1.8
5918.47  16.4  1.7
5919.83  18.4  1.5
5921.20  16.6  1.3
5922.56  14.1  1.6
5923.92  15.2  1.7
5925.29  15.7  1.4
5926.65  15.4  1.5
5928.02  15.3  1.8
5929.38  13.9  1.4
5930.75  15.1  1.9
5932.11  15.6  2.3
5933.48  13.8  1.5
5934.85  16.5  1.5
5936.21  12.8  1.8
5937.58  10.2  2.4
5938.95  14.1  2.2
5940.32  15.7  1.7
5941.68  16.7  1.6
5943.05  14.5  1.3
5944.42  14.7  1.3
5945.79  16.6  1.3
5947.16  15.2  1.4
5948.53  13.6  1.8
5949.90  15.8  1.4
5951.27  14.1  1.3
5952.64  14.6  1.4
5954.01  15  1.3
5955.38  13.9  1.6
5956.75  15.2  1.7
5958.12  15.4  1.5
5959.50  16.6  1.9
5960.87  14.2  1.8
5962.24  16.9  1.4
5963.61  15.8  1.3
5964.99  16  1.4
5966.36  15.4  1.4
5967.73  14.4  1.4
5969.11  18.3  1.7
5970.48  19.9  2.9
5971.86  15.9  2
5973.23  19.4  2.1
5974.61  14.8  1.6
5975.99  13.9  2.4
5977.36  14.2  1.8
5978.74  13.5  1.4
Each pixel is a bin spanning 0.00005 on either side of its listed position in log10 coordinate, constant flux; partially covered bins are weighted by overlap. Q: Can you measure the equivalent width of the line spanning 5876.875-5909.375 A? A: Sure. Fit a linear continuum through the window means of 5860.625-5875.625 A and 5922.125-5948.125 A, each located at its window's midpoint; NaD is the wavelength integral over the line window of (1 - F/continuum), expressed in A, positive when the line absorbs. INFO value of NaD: 4.5 A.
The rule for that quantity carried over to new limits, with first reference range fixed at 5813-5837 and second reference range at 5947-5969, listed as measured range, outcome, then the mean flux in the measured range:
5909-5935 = 0.48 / 15.3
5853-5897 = 1.82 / 15.4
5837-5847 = 0.53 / 15.5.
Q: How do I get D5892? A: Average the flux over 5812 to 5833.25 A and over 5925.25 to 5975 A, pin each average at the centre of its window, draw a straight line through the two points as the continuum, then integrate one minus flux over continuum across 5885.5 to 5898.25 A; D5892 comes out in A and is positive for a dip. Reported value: 2.0 A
